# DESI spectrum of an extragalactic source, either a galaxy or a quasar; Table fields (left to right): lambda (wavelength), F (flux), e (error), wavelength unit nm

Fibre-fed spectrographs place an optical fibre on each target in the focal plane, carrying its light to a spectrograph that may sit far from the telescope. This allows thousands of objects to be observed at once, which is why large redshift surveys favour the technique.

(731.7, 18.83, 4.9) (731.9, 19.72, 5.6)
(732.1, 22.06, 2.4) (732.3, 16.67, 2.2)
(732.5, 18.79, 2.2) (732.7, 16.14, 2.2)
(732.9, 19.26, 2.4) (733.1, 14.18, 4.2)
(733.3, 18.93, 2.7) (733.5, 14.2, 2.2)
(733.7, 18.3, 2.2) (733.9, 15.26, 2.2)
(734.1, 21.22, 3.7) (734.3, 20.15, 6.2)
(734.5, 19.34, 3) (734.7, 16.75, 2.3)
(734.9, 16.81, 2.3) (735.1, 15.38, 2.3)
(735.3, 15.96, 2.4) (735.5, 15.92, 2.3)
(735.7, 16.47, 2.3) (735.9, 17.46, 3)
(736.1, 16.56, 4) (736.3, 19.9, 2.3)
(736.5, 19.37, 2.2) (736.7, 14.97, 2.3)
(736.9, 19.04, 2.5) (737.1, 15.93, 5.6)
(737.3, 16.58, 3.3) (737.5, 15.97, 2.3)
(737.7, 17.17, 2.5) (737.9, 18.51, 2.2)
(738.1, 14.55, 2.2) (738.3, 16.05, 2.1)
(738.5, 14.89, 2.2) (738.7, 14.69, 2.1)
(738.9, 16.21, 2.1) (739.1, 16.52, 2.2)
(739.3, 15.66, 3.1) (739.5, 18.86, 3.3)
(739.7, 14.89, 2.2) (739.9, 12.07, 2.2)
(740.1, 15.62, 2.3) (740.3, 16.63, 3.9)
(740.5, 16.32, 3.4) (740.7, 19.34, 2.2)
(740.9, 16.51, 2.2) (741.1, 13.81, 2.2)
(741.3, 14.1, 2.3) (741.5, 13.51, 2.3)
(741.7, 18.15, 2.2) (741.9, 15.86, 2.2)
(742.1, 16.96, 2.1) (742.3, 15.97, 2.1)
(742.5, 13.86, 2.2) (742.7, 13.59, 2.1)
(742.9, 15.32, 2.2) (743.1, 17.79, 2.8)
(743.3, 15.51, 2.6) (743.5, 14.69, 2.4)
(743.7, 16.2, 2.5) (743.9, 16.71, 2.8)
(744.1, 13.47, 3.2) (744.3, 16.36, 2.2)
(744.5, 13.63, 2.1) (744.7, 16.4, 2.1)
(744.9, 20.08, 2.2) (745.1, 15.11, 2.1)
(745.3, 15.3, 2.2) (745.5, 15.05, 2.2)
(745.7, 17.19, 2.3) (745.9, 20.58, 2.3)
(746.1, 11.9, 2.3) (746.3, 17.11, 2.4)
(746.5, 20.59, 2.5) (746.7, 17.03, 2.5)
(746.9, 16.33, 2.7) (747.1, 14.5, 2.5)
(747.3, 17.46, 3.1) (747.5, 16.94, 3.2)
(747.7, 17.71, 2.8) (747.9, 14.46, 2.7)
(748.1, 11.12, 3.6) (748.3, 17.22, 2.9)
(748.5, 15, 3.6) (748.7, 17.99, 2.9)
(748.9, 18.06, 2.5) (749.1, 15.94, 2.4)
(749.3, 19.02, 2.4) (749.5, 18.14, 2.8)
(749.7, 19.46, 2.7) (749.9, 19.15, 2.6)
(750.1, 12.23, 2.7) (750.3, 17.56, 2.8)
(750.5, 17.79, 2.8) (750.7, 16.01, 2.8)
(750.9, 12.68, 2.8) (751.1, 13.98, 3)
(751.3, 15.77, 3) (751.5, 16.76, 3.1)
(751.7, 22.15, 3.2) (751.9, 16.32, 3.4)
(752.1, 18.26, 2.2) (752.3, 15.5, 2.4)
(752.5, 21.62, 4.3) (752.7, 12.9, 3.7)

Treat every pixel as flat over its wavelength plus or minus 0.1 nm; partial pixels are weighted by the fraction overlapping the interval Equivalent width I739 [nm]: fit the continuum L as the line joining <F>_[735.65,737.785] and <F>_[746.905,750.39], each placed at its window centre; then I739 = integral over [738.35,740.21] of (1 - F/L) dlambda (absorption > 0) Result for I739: 0.172 nm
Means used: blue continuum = 17.2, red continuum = 16.6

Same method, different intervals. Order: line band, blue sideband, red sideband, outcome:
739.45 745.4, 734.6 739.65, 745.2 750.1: 0.336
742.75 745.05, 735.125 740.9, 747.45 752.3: 0.086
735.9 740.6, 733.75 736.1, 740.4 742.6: 0.050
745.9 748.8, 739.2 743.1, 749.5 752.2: 0.029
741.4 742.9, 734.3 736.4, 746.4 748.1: 0.126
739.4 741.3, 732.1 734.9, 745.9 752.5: 0.153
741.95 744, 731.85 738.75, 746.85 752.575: 0.156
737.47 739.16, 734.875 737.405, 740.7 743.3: 0.041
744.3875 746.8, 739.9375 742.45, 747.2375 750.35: -0.043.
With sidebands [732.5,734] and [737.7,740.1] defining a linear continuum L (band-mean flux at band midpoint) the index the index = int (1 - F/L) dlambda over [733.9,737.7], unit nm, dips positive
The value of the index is -0.24 nm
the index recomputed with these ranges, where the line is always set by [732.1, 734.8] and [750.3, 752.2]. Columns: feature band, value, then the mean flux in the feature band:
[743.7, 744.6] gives 0.103 nm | 15.2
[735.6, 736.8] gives 0.011 nm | 17.5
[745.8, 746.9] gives -0.023 nm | 17.3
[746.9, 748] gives 0.045 nm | 16.2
